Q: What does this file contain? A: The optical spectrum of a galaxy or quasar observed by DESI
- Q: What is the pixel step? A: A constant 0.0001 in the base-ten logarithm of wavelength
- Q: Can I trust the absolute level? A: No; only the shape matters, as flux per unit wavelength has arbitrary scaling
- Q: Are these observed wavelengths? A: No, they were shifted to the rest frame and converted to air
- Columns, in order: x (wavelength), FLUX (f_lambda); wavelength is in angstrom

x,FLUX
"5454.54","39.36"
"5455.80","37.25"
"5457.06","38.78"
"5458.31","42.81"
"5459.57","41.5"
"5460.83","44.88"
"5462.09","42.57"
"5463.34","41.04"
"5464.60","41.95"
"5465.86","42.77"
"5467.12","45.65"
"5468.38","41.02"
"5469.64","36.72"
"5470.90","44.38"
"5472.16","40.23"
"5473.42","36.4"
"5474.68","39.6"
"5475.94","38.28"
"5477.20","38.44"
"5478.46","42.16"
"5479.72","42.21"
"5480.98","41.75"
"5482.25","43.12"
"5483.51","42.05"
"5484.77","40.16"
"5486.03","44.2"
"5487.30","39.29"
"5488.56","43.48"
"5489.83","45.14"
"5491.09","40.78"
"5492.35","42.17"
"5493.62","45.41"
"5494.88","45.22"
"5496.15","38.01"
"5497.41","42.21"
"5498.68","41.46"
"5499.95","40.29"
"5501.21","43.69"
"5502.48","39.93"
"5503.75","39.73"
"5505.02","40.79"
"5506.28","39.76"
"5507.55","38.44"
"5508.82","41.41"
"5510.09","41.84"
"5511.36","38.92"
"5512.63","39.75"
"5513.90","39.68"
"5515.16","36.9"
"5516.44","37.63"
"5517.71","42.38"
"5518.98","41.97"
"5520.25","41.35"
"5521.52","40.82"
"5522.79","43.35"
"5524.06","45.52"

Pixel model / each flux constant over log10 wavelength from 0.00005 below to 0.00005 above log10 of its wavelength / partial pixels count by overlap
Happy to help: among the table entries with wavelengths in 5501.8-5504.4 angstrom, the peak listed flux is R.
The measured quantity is 39.93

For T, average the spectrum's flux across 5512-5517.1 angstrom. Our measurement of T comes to 38.5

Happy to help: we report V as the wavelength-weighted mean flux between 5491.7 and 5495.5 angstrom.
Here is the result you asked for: 44.3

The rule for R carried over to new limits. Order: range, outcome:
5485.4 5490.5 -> 45.14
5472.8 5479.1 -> 42.16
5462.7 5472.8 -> 45.65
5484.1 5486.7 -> 44.2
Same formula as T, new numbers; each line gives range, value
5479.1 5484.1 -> 42.3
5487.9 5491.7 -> 43.1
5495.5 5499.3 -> 40.5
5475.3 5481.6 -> 40.6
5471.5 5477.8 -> 38.6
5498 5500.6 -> 40.9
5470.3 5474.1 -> 40.3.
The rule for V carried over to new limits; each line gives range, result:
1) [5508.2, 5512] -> 40.7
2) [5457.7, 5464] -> 42.5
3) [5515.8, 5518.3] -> 39.9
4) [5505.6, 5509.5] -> 39.9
